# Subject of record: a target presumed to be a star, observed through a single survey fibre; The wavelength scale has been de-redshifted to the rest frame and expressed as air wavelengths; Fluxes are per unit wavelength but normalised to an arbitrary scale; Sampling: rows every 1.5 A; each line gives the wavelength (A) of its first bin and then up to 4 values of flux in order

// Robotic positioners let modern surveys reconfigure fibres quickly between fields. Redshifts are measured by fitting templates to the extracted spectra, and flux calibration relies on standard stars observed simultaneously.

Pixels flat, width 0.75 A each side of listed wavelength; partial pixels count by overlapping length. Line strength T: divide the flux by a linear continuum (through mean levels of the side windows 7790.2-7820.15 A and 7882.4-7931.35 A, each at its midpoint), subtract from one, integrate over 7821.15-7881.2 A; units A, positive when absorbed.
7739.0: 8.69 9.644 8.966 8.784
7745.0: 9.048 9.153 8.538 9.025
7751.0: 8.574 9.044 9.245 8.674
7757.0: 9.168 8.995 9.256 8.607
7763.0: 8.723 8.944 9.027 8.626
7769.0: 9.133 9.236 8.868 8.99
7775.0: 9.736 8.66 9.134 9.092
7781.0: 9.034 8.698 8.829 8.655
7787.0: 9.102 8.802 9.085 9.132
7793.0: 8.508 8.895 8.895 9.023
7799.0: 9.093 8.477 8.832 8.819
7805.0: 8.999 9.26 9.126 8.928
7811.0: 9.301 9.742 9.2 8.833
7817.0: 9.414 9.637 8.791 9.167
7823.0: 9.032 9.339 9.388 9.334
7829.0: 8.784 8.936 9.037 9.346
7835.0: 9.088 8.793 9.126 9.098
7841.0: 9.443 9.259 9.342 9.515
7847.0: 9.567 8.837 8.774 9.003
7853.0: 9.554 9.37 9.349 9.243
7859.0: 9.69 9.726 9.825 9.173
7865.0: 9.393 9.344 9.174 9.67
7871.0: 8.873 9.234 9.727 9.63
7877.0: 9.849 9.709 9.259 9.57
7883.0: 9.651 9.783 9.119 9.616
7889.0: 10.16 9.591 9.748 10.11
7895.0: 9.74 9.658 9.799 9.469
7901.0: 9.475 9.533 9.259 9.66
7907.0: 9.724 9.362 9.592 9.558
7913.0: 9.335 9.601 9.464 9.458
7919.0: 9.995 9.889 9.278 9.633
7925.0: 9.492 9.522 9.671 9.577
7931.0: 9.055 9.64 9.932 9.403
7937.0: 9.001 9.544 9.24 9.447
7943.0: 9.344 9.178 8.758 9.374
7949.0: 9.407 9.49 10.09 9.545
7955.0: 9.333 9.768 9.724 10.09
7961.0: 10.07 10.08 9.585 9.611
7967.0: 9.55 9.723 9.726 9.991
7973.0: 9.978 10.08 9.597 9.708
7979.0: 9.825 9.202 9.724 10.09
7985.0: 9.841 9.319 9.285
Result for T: 0.0 A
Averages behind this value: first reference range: 9.05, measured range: 9.3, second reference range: 9.6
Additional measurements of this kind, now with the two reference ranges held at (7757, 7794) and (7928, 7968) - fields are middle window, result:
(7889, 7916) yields -0.7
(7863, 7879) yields -0.3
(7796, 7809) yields 0.1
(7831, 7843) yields 0.0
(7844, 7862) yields -0.3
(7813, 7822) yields -0.1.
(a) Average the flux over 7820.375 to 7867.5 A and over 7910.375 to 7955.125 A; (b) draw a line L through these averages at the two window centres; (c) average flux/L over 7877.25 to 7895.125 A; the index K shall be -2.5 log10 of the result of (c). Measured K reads -0.04 mag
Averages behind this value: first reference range 9.25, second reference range 9.48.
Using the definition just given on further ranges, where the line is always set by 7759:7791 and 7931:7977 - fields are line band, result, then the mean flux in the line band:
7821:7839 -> 0.01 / 9.11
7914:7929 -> -0.01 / 9.6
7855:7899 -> -0.03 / 9.56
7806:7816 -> -0.01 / 9.21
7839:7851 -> 0.00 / 9.23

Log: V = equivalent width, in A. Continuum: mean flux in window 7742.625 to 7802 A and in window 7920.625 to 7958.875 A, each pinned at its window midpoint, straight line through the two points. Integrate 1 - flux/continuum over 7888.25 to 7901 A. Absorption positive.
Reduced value -0.6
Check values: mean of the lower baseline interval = 8.93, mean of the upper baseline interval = 9.47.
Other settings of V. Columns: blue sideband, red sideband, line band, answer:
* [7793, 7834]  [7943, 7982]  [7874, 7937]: -1.1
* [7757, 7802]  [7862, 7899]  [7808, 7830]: 0.0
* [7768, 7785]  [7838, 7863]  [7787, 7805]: 0.4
